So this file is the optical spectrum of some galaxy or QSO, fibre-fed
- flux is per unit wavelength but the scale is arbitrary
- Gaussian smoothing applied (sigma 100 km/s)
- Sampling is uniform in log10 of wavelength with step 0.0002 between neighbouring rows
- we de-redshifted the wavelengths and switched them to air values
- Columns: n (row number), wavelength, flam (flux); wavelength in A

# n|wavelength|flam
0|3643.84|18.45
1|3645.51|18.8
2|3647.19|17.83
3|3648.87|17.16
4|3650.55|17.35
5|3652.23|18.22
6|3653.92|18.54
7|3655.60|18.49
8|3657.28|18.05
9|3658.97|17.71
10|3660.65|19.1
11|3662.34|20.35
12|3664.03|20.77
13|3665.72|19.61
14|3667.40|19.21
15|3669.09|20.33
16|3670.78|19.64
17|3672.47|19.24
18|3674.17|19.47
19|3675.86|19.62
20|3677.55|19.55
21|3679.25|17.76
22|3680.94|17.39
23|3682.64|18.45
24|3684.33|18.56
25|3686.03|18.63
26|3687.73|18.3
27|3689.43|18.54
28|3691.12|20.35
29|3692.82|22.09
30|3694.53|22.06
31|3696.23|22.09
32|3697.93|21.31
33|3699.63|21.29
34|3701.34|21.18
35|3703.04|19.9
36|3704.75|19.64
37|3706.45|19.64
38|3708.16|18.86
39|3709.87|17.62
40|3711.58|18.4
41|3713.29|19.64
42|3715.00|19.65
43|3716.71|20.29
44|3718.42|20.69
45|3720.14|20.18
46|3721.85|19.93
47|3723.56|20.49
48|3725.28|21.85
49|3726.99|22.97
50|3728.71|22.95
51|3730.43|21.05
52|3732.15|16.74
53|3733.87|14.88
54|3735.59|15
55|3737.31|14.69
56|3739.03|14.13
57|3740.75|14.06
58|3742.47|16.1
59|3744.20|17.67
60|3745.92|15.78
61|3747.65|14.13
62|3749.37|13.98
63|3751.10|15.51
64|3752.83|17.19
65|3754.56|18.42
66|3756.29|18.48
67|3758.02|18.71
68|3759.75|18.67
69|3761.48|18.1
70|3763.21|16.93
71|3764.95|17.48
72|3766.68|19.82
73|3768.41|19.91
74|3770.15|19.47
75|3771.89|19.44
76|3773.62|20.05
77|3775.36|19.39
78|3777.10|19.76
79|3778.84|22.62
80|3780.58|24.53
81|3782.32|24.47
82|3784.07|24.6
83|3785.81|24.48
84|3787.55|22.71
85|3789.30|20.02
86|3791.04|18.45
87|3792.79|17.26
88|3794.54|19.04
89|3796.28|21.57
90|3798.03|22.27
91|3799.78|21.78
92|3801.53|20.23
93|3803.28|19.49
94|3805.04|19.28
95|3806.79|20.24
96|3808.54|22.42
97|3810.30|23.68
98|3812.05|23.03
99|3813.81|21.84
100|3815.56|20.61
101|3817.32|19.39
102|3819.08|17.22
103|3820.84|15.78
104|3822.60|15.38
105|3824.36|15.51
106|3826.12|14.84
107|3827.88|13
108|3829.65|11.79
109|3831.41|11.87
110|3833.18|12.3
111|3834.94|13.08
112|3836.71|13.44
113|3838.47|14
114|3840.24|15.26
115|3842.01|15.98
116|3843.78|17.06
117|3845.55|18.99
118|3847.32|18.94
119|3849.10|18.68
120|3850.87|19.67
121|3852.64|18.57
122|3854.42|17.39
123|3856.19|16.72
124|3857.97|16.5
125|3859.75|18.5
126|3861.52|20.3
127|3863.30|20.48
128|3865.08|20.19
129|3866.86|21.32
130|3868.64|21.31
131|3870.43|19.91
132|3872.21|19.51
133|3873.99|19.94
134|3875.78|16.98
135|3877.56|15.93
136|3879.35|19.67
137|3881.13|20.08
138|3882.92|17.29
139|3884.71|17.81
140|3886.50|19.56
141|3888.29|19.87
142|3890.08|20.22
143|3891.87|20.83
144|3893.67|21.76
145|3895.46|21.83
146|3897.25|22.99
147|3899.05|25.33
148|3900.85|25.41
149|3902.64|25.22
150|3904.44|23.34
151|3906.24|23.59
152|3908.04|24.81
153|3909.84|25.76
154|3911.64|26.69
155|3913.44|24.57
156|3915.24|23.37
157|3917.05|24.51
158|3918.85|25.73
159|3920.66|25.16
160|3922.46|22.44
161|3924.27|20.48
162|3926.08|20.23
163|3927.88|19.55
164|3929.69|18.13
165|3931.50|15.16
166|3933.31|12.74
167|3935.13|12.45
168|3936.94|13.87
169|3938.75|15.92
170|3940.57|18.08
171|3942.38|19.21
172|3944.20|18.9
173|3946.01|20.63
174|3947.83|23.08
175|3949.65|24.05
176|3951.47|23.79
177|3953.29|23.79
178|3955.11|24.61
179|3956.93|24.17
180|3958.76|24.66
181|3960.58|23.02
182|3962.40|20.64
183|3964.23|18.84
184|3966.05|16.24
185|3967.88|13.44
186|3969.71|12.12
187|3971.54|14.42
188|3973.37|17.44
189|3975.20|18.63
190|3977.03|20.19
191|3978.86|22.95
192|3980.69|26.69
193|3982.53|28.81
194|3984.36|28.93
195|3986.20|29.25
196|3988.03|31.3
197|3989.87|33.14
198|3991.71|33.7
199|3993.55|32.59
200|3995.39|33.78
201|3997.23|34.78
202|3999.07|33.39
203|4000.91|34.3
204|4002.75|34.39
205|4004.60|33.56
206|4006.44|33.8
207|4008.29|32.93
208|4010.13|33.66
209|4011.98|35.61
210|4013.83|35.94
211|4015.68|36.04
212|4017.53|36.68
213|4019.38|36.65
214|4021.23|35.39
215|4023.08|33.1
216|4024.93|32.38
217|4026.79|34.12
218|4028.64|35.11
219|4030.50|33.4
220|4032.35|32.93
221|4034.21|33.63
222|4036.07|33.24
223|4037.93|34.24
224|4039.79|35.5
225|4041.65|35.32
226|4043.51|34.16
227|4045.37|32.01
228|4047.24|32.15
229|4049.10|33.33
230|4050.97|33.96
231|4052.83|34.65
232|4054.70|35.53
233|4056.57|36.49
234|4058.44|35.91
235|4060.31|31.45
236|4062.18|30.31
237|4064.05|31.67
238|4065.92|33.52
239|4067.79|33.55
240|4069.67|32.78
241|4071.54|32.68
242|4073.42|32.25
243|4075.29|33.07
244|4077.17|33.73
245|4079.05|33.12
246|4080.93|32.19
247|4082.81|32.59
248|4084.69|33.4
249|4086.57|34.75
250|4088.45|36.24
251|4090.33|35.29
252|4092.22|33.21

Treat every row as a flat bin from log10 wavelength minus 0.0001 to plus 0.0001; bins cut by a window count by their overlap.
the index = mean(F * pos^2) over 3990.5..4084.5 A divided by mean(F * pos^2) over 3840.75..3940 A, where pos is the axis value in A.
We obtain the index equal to 1.81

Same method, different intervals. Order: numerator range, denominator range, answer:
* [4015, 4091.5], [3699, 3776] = 2.16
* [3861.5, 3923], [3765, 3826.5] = 1.13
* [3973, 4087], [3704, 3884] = 1.98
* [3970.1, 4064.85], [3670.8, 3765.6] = 2.00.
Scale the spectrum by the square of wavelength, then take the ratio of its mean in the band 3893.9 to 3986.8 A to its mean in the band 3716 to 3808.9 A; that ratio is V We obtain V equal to 1.22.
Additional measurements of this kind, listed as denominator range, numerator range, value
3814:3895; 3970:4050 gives 1.93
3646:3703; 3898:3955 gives 1.27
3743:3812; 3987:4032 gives 1.95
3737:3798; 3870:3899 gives 1.11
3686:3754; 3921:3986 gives 1.21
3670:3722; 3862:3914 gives 1.21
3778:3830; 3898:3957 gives 1.15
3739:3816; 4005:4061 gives 2.00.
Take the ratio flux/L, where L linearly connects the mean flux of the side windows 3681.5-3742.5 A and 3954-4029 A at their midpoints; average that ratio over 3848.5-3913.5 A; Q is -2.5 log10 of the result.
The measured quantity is 0.20 mag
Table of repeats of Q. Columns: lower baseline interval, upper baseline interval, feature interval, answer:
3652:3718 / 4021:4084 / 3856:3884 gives 0.36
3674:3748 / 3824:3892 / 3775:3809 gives -0.17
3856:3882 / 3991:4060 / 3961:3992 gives 0.30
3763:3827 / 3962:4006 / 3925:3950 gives 0.35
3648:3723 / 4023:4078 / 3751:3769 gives 0.22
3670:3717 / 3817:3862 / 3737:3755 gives 0.18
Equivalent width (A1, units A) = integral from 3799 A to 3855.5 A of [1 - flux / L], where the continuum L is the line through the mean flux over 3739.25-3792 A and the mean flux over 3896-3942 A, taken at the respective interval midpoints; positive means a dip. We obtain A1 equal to 6.8 A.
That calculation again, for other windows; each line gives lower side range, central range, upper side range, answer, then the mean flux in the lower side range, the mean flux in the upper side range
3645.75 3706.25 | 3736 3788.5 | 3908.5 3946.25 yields 2.6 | 19.4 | 20.2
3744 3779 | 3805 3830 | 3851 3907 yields 1.0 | 18.1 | 20.3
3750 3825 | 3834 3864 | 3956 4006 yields 6.3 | 19.9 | 25.9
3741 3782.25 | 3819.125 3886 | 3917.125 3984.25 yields 7.4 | 18.4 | 20.2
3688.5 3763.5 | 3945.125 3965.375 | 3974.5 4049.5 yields 4.8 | 18.7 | 32.5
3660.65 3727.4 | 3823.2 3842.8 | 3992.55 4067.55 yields 9.1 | 19.9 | 34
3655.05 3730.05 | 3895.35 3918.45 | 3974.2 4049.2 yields 3.1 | 19.8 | 32.5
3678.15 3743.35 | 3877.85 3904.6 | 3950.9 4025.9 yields 4.0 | 19.1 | 28.1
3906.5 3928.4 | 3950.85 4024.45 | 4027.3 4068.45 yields 3.4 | 23.7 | 33.7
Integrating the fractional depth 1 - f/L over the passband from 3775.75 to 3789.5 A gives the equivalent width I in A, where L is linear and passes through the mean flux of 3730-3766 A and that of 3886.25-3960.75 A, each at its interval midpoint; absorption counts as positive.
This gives -4.22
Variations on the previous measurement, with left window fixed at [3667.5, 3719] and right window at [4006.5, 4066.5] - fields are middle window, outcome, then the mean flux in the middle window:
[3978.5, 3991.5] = 1.10 A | 29.2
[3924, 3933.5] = 3.75 A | 17.9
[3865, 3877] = 3.26 A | 19.7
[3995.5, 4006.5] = -0.49 A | 34.1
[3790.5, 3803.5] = 2.14 A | 20.1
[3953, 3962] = 2.02 A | 23.9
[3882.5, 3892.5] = 3.06 A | 19.3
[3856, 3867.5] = 3.23 A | 19.2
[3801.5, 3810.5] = 1.35 A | 20.7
